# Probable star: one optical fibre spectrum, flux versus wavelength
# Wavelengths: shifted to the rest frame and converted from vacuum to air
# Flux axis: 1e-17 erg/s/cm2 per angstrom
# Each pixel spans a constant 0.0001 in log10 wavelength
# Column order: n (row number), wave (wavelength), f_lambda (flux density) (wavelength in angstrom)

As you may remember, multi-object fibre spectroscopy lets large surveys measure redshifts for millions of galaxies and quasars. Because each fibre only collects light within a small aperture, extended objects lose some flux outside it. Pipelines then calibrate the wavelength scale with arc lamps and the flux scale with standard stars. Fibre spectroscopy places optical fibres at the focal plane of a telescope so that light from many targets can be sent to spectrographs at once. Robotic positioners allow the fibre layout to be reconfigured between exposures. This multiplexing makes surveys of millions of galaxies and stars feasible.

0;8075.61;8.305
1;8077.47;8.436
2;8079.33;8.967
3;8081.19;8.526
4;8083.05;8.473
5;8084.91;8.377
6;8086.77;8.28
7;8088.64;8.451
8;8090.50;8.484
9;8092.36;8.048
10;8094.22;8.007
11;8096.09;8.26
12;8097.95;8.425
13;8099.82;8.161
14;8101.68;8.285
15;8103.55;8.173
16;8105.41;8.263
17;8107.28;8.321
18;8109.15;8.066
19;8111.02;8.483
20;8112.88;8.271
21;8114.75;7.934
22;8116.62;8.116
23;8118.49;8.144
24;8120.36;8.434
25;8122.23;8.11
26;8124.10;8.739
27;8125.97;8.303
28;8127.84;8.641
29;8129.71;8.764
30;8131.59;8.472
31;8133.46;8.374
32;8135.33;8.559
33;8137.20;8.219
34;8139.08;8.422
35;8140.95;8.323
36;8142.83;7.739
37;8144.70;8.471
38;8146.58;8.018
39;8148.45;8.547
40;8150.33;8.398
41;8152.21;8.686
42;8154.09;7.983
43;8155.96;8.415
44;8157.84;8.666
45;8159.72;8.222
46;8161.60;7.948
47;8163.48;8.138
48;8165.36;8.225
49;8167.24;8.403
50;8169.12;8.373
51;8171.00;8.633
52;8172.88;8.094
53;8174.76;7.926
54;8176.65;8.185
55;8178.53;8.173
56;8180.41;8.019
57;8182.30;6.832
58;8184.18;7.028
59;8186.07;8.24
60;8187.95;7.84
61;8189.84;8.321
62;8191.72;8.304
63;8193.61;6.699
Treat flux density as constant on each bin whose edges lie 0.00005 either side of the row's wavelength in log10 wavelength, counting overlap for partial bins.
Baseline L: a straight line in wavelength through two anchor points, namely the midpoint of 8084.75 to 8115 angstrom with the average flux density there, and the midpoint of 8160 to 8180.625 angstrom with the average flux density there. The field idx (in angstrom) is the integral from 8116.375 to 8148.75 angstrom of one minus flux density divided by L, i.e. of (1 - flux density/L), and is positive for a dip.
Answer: -0.5 angstrom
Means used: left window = 8.26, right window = 8.2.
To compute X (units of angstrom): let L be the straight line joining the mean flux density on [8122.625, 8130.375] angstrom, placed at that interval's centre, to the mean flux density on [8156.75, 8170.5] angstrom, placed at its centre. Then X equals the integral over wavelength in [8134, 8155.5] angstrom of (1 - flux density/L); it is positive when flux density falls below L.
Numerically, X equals 0.3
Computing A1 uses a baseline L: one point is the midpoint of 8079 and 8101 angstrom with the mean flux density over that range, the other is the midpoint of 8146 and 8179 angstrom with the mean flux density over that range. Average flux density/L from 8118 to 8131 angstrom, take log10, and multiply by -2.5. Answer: -0.02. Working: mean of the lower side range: 8.36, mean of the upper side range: 8.28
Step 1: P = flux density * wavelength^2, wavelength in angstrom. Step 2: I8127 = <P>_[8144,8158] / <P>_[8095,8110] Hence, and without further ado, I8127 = 1.03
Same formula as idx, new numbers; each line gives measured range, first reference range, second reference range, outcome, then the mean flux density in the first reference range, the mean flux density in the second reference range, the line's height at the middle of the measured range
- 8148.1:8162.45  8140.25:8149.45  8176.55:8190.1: -0.4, 8.22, 7.78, 8.1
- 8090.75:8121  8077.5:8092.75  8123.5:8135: 1.0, 8.47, 8.55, 8.5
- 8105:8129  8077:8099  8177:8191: -0.2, 8.39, 7.81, 8.22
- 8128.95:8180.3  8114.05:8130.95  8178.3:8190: -1.8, 8.36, 7.72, 8.02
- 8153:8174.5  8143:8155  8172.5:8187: -0.6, 8.31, 7.8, 8.06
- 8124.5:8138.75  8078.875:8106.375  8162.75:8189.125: -0.5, 8.34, 8.01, 8.18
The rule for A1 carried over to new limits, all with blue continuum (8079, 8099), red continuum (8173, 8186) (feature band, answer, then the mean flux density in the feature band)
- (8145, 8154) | -0.055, 8.37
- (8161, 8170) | -0.051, 8.23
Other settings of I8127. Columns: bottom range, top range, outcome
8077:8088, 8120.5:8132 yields 1.01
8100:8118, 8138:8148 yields 1.01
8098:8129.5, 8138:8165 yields 1.01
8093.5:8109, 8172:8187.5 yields 0.97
